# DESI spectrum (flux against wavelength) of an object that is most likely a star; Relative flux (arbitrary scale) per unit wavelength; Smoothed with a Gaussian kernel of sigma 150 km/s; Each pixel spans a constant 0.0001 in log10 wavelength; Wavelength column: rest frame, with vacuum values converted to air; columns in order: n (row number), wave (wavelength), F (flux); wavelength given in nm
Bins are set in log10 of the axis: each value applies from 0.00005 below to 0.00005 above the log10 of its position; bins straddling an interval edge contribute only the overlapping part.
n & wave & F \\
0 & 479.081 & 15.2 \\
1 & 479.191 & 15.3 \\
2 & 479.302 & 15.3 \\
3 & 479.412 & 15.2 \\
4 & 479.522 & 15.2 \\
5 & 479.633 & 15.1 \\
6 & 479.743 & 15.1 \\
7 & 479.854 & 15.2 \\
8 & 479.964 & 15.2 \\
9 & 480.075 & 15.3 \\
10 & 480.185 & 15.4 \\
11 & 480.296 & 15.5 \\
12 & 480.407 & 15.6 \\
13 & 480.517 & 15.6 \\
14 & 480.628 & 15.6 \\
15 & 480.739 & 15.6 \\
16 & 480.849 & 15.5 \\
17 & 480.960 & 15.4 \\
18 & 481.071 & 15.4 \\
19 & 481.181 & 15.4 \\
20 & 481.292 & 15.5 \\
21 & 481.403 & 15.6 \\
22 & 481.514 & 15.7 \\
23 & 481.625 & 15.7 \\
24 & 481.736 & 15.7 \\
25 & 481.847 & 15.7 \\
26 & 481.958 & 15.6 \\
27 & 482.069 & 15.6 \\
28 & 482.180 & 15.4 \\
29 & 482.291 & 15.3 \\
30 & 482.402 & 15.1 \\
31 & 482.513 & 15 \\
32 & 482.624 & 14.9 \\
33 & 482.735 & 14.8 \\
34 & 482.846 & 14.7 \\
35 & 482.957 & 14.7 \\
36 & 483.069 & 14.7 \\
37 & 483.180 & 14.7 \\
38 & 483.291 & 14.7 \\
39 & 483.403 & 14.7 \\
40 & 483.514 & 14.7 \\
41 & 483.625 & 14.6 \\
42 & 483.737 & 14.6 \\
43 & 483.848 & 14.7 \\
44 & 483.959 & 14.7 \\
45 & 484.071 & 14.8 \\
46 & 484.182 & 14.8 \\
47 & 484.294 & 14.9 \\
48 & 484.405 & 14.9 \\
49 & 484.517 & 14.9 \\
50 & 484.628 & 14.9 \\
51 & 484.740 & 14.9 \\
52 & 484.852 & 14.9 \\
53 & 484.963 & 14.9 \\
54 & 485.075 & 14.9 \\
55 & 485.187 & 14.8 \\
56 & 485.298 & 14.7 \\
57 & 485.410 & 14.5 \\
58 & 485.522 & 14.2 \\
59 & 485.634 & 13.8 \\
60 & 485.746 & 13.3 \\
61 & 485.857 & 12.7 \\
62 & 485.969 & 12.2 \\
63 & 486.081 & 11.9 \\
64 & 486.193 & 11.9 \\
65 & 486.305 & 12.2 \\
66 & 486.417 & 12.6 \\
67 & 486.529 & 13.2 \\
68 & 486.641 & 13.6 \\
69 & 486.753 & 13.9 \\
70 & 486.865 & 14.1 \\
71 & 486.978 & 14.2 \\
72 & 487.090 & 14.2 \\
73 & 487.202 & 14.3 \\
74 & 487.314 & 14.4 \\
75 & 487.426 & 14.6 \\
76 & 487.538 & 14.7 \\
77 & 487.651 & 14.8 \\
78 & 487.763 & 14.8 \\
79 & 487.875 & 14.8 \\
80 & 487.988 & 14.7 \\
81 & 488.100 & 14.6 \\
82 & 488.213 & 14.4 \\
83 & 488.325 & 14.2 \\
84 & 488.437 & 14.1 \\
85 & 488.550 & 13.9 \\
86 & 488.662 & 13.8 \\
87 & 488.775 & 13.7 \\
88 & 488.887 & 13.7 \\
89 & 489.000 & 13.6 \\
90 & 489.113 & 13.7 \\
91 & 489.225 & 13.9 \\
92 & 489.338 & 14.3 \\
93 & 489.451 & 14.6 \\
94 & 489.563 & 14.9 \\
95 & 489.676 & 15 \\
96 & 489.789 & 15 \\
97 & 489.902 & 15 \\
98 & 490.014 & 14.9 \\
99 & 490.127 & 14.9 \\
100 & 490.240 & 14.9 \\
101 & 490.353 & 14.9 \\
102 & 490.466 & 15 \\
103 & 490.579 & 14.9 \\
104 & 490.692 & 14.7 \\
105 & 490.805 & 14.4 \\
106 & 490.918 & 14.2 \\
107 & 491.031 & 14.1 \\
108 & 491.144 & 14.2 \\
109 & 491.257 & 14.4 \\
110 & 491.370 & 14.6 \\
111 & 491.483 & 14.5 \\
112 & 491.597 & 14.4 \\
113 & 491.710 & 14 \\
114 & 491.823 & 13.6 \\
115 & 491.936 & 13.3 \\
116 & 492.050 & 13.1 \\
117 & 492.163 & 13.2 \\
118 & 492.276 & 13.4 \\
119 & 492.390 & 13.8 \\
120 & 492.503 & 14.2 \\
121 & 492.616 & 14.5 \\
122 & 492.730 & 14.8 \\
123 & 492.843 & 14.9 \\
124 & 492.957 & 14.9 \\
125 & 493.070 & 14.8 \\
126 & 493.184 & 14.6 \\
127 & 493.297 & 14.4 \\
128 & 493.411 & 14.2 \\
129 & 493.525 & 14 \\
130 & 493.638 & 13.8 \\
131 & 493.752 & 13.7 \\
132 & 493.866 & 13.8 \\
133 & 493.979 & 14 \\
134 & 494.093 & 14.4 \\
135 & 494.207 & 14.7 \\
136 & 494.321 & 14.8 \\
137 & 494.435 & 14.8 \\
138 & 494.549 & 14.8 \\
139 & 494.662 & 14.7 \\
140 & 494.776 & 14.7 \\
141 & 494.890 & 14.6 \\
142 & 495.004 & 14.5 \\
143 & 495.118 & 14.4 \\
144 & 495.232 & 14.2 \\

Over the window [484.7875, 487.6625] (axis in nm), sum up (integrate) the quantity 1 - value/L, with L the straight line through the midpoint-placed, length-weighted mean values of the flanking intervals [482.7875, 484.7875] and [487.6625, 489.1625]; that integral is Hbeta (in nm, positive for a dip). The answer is 0.126 nm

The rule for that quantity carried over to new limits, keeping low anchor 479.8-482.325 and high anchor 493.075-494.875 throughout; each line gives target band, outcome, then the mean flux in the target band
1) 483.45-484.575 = 0.04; 14.8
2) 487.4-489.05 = 0.07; 14.3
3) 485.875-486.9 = 0.15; 12.8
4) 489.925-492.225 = 0.05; 14.3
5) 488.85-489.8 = 0.03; 14.3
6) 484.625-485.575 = 0.03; 14.7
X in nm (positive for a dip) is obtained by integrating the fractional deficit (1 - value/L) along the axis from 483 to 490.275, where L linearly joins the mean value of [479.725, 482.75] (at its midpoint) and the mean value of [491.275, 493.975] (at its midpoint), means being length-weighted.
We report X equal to 0.263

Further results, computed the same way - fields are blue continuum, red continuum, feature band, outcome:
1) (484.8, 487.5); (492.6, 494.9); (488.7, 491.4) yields -0.07 nm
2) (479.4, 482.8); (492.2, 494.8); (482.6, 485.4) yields 0.07 nm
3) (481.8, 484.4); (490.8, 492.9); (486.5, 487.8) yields 0.03 nm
